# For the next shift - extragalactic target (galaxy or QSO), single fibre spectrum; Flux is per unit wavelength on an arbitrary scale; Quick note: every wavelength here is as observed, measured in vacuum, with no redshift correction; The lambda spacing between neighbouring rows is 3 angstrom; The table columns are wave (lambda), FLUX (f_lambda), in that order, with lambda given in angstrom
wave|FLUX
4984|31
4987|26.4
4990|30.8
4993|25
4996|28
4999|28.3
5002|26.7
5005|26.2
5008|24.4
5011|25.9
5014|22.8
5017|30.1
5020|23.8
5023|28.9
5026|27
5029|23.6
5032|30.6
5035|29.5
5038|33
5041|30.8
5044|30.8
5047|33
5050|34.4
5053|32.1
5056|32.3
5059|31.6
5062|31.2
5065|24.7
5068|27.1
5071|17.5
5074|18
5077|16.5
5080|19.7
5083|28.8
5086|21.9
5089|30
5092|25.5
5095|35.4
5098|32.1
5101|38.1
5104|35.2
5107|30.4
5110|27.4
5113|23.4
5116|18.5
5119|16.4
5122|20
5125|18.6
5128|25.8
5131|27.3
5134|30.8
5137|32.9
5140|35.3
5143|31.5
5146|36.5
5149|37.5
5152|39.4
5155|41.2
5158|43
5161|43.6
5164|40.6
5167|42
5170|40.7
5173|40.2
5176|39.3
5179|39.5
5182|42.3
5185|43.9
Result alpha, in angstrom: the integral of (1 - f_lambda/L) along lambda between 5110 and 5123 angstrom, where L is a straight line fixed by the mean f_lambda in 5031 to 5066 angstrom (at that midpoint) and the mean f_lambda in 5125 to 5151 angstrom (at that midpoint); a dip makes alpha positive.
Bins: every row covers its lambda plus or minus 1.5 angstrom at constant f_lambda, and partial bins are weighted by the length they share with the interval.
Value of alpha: 4.6 angstrom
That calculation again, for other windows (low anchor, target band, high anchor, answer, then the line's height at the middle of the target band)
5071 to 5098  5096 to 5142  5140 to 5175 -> 5.3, 31.6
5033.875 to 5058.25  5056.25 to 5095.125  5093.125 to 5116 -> 7.8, 31.4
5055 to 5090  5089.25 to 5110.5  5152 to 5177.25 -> -1.8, 29.7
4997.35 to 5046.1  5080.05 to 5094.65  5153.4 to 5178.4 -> 3.2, 33.9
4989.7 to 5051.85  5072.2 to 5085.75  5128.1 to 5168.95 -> 4.8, 32.1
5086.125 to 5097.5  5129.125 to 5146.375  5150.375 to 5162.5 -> 2.8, 38.2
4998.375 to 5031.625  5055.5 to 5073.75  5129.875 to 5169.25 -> 2.2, 30.3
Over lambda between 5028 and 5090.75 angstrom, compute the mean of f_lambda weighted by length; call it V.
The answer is 27.5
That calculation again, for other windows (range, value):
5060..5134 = 25.5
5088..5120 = 28.6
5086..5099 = 29.7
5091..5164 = 31.3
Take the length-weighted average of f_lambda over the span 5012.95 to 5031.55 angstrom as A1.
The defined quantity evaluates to 26.4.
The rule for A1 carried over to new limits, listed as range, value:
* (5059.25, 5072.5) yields 25.7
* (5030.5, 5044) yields 31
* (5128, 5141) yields 30.8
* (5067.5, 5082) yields 19.6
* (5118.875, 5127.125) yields 19.2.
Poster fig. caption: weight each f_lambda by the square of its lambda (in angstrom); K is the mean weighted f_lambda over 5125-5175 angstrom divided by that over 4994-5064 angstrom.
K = 1.32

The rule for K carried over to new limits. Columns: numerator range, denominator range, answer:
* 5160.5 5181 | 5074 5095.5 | 1.72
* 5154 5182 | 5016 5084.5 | 1.56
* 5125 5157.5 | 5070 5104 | 1.30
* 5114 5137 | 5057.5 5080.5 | 1.01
